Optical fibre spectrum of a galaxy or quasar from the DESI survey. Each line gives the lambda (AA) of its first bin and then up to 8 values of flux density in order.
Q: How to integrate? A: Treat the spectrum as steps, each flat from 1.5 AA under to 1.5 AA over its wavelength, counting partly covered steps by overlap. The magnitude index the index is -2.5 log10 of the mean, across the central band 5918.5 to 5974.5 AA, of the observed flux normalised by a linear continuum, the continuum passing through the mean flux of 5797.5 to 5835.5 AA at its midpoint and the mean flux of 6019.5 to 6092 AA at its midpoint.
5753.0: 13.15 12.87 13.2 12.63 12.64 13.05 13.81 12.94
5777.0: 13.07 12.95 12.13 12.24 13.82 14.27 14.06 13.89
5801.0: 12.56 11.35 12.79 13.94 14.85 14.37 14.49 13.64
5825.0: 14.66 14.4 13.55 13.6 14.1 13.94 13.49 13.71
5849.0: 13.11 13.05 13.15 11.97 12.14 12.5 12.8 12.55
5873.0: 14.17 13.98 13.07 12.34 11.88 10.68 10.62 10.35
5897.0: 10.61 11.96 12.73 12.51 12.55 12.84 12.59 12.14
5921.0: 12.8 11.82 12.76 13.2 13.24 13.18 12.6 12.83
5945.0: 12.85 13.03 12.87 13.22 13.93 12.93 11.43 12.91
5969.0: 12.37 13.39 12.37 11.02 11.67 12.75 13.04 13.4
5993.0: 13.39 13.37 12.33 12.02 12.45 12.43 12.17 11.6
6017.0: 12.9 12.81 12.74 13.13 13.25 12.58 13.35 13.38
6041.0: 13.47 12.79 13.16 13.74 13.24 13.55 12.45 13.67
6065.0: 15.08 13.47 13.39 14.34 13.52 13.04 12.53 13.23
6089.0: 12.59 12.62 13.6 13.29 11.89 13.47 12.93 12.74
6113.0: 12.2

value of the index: 0.052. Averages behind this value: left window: 13.7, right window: 13.3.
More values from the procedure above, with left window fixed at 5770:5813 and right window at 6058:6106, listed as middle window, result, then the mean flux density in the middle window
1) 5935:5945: 0.03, 12.9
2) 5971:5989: 0.07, 12.4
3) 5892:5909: 0.13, 11.7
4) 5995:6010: 0.06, 12.5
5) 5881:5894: 0.18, 11.2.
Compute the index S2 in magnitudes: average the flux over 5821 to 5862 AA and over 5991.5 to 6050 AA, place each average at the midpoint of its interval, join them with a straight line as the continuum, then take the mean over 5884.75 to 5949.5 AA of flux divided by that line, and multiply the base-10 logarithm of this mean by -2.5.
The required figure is 0.08 mag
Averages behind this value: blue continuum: 13.5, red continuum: 12.8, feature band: 12.3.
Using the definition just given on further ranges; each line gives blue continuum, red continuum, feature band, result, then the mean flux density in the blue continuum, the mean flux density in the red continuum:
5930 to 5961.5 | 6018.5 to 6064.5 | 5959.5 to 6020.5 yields 0.053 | 13.1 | 13.2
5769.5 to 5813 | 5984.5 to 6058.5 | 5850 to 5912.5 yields 0.067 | 13.2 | 12.9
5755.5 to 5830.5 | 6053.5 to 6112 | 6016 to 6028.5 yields 0.028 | 13.4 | 13.2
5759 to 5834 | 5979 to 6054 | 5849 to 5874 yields 0.039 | 13.4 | 12.8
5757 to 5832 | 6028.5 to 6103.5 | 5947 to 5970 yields 0.039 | 13.4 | 13.3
